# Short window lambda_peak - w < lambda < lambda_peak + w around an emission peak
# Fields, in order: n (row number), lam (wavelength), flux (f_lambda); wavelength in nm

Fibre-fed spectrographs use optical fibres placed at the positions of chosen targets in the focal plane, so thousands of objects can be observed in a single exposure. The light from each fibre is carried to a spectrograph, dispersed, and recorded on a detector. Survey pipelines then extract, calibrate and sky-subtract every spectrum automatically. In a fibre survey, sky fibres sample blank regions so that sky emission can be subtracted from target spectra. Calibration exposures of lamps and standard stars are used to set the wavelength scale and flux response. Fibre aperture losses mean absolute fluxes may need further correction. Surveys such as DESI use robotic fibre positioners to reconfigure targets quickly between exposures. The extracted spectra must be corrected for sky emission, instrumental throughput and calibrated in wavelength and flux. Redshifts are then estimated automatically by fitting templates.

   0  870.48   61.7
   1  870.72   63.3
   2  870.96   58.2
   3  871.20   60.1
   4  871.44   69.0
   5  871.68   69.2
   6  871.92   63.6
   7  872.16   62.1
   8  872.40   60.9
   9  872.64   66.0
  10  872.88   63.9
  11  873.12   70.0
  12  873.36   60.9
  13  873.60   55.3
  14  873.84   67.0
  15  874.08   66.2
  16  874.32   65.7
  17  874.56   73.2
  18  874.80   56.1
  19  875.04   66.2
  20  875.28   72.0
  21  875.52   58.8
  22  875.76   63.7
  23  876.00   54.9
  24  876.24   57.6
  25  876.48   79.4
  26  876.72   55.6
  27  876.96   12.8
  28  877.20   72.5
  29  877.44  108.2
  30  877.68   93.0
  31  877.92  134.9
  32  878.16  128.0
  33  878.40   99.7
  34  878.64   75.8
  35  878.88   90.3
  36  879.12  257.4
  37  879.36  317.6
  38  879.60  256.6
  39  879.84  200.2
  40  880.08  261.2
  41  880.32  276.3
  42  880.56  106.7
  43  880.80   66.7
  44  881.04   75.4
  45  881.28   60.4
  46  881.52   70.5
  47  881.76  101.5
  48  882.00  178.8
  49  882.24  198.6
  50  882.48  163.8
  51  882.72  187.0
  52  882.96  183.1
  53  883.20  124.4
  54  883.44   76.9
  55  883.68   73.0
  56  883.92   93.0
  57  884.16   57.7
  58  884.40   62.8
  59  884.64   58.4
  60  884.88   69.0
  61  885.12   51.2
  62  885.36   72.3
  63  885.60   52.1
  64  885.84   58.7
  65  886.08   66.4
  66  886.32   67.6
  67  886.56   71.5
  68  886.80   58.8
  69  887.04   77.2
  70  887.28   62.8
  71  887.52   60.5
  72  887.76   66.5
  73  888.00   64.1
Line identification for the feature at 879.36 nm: H-alpha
